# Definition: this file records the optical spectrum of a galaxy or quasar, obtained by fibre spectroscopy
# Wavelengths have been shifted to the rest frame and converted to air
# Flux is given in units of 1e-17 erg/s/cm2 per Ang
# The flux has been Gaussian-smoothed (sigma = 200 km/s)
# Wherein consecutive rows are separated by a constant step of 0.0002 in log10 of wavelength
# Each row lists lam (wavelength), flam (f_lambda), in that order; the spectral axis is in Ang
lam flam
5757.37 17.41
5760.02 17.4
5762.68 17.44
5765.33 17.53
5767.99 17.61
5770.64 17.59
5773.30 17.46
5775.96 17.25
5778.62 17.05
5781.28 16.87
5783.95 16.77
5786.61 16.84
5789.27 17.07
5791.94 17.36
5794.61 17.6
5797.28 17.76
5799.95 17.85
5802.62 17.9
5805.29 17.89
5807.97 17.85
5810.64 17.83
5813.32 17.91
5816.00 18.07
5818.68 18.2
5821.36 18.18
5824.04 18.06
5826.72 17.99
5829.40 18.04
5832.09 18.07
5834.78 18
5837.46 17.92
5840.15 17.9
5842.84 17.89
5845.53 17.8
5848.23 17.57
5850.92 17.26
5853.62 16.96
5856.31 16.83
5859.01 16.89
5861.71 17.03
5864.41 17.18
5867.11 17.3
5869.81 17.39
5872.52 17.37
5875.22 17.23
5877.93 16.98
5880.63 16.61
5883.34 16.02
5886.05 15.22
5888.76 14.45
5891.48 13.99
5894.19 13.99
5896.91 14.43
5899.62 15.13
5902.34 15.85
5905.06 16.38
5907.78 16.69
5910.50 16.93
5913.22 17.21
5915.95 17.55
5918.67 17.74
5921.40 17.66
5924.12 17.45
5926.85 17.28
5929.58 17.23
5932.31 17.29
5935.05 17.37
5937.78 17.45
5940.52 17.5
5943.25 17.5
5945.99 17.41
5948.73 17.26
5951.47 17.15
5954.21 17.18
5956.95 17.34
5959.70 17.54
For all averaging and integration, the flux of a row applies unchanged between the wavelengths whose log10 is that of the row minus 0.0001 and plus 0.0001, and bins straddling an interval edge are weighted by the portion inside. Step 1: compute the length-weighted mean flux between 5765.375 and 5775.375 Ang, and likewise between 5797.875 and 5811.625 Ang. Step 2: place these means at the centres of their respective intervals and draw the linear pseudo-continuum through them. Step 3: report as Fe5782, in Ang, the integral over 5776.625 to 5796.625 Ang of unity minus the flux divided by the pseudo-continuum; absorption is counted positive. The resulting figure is 0.7 Ang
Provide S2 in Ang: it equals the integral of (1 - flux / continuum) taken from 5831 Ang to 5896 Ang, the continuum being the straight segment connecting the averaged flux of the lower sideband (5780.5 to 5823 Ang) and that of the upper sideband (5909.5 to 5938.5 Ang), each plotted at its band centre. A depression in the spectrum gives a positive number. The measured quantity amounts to 2.6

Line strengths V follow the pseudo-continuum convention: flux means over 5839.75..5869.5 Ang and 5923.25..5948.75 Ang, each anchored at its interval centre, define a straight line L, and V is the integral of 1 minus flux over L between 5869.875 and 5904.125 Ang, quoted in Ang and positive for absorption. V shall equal 3.3 Ang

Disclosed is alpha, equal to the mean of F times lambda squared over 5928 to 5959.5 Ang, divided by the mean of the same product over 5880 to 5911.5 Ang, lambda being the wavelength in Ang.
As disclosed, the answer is 1.14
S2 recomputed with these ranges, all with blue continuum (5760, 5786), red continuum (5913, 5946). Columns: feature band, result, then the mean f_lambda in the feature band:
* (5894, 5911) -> 1.7 Ang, 15.7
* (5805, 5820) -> -0.6 Ang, 18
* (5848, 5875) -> 0.3 Ang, 17.2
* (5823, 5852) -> -0.9 Ang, 17.9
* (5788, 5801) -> -0.2 Ang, 17.5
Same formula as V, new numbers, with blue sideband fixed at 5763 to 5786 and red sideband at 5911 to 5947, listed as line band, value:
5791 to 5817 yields -0.8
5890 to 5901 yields 1.9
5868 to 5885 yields 0.4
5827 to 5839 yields -0.5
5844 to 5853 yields -0.1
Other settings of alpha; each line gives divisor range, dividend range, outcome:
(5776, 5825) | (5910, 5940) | 1.03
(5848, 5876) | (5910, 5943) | 1.04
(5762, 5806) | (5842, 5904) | 0.97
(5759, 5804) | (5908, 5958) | 1.05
